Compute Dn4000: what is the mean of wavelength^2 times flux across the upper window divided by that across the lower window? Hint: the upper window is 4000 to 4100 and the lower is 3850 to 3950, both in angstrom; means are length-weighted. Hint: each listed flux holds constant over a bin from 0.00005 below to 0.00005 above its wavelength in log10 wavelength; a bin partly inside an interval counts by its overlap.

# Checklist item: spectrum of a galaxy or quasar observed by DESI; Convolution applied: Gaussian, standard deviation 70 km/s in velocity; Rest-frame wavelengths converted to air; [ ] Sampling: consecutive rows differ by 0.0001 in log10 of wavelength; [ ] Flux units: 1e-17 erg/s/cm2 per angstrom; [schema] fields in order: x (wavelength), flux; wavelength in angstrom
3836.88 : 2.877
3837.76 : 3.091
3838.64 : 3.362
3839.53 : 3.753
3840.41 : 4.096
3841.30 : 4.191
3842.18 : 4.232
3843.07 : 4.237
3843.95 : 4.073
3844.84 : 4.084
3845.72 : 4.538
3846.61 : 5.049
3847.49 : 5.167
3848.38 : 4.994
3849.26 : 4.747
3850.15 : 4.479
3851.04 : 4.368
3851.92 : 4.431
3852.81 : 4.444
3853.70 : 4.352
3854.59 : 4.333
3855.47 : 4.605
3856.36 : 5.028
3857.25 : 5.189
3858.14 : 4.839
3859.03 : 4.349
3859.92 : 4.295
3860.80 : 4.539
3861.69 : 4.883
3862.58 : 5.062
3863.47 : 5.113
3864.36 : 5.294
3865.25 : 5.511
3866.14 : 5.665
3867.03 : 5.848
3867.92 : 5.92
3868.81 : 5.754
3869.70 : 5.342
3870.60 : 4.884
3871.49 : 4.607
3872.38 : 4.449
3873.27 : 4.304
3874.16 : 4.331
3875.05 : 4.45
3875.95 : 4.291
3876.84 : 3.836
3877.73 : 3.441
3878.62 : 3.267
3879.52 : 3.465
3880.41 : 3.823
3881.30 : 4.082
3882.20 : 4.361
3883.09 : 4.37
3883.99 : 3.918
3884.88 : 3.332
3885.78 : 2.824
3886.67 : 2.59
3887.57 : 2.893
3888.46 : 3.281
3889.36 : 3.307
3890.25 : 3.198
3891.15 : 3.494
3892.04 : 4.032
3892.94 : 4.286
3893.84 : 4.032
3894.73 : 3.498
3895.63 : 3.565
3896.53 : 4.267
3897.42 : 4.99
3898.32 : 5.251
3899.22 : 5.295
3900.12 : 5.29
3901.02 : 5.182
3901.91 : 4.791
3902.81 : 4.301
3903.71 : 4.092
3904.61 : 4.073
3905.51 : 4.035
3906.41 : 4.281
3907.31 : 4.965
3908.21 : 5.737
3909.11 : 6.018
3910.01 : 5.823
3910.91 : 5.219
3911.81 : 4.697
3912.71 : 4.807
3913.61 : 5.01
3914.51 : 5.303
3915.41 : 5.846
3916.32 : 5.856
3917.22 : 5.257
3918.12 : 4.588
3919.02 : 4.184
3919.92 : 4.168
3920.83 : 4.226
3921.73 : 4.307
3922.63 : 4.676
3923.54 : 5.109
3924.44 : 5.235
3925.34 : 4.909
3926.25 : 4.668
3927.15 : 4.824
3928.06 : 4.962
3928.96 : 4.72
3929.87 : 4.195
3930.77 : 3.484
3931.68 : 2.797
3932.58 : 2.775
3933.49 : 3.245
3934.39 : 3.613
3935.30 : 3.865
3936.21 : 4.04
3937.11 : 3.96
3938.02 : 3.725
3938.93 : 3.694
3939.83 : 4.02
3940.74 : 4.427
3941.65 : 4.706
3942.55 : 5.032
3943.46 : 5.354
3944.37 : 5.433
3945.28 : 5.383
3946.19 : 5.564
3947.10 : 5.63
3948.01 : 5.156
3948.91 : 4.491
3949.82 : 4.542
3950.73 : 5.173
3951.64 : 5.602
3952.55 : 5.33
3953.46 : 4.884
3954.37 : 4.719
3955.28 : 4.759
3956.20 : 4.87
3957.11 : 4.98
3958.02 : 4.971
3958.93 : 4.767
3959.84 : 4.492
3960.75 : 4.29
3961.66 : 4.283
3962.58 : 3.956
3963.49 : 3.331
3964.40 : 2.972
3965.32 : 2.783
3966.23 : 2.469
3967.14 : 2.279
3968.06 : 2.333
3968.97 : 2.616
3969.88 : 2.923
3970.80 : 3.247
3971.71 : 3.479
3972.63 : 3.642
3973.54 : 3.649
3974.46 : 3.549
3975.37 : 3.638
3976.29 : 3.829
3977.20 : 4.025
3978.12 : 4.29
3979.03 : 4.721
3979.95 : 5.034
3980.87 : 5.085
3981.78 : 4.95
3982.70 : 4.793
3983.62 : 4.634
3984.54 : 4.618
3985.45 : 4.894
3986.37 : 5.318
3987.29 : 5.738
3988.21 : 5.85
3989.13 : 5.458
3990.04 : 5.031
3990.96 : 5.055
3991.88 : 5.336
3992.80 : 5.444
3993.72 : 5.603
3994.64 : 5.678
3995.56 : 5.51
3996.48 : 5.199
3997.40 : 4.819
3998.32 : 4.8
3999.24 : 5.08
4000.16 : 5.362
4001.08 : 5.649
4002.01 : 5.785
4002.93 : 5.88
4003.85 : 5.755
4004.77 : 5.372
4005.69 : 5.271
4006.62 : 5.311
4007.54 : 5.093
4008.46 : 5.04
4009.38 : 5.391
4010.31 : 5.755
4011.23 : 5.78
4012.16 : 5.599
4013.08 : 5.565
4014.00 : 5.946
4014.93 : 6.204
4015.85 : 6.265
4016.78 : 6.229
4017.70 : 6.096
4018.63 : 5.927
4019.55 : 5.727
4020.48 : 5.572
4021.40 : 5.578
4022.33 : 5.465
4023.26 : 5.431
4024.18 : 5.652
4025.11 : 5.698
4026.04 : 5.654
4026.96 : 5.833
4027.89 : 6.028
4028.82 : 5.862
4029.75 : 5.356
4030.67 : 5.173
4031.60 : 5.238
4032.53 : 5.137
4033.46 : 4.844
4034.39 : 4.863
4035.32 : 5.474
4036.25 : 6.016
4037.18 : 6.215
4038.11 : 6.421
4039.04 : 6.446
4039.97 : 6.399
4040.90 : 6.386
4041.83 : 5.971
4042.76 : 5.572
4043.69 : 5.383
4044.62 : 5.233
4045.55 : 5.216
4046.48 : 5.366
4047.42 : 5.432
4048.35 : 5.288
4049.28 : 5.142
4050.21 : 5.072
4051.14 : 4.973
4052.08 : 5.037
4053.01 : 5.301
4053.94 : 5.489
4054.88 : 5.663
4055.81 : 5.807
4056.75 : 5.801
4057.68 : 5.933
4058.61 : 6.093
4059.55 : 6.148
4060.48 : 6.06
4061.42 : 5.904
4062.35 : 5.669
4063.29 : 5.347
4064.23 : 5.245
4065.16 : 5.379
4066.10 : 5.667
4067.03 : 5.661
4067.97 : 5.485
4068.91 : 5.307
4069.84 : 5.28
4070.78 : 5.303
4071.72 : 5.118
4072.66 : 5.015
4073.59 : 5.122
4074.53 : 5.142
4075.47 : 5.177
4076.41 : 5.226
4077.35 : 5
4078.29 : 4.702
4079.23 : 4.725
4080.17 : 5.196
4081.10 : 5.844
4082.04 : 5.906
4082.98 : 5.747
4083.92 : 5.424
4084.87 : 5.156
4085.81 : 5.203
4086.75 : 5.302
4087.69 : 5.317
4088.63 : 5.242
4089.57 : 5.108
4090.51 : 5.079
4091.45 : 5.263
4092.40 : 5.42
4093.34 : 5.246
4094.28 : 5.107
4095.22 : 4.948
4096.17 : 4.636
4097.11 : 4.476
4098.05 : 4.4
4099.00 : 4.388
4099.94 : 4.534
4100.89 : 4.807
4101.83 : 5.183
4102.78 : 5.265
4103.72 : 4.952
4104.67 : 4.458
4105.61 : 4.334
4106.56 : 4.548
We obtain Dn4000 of 1.3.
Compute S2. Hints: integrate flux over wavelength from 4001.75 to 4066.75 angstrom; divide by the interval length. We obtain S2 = 5.63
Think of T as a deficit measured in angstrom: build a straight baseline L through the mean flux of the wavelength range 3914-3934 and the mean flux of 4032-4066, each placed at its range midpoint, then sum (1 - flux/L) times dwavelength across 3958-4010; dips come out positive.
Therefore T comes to 5.0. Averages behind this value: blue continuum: 4.51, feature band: 4.57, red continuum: 5.6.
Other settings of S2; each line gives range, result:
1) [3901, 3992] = 4.48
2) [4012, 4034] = 5.67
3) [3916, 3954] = 4.56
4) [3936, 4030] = 4.89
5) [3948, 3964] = 4.68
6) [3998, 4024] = 5.61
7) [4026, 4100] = 5.4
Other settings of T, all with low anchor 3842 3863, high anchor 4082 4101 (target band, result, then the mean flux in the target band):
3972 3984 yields 1.4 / 4.28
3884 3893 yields 2.6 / 3.31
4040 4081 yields -3.5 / 5.43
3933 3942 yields 1.6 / 3.91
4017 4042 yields -3.9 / 5.72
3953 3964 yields 0.7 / 4.52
